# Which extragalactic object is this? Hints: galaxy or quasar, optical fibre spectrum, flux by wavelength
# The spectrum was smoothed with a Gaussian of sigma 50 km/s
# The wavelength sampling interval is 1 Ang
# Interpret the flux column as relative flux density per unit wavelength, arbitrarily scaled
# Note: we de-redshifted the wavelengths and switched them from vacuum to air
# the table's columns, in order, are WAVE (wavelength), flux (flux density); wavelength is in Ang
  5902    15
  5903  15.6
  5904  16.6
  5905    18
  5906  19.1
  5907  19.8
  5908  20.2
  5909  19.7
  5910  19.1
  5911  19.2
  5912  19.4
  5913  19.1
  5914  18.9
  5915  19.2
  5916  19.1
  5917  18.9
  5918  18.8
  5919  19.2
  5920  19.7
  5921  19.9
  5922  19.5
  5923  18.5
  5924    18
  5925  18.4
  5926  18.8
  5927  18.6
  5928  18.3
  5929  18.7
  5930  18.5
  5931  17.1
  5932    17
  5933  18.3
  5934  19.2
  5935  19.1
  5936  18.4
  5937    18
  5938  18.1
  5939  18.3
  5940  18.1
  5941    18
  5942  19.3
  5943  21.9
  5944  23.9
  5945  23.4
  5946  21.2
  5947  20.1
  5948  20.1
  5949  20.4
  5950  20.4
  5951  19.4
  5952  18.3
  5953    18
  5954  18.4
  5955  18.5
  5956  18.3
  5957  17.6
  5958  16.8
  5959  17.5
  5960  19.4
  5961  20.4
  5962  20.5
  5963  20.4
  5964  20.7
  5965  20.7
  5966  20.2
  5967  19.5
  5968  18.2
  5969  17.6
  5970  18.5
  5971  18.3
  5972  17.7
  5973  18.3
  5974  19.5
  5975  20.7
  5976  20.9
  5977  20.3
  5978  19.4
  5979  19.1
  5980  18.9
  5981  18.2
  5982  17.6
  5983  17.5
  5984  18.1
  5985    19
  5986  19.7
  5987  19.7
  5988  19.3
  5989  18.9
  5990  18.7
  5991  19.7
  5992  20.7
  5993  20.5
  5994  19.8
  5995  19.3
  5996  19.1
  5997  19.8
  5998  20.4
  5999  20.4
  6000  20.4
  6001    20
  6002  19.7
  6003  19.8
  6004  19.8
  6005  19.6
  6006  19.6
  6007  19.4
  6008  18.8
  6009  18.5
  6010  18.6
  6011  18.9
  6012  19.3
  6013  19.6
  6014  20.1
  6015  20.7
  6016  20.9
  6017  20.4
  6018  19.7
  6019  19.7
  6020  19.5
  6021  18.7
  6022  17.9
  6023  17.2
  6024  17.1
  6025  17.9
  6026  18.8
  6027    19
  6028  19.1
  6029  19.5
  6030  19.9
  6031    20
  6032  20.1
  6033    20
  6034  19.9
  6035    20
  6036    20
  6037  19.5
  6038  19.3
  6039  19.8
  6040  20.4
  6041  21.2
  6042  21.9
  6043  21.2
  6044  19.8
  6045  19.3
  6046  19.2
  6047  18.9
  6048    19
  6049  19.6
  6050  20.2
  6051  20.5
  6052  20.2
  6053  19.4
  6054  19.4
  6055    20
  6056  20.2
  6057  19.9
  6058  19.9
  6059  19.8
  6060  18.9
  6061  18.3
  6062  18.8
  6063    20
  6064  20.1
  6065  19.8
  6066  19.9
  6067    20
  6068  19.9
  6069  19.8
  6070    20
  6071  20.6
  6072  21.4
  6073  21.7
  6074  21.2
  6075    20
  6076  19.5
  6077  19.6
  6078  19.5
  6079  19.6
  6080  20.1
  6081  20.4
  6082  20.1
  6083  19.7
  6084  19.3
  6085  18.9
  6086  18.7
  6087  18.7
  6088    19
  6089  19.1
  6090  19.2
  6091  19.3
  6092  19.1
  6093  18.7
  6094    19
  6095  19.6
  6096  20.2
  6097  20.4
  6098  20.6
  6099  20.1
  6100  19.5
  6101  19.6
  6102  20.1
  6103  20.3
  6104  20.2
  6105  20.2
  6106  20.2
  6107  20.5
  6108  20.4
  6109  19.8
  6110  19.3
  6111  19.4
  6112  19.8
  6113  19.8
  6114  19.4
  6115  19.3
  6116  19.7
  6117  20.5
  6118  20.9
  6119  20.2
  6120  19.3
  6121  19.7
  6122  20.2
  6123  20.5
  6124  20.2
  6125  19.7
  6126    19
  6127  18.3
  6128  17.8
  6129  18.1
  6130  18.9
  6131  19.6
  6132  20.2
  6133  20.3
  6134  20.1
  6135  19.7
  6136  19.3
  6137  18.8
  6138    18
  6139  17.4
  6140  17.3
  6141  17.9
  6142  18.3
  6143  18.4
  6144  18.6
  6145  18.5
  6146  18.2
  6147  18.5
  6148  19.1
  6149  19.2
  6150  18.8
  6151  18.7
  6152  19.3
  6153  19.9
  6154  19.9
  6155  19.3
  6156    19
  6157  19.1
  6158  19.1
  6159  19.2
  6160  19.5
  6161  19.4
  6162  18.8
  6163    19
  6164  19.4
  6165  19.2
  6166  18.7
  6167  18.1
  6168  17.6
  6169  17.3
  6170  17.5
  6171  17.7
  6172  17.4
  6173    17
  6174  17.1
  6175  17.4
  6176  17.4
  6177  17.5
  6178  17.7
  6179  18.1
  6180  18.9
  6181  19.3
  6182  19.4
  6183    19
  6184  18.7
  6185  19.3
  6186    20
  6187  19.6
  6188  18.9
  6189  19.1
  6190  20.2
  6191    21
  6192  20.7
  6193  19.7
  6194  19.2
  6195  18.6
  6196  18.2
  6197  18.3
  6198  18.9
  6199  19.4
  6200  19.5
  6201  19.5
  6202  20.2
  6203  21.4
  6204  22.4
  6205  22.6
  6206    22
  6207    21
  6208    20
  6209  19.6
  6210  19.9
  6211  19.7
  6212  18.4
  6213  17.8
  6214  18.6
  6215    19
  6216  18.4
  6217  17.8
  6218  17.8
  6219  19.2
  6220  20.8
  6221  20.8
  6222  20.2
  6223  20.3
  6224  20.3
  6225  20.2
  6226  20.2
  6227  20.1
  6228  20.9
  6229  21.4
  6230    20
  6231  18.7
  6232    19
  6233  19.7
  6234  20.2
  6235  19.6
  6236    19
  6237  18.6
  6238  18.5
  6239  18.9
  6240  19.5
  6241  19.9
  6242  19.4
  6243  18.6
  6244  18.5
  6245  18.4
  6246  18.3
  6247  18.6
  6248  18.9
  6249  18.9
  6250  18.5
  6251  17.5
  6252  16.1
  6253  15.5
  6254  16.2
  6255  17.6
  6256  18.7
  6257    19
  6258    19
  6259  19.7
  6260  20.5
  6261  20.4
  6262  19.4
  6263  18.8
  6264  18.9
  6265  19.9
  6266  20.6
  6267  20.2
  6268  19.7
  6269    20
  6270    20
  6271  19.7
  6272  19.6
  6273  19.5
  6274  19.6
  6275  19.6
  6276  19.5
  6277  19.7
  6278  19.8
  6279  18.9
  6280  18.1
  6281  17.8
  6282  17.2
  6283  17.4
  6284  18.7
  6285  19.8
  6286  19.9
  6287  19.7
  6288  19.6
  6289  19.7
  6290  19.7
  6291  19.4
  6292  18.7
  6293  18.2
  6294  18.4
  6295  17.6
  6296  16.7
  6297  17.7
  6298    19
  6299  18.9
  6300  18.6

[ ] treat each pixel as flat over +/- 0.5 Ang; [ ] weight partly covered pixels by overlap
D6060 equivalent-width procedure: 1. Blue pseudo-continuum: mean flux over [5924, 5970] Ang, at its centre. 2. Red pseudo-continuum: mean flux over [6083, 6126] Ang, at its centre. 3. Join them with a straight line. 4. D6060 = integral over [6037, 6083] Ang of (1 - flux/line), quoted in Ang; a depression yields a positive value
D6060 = -0.9 Ang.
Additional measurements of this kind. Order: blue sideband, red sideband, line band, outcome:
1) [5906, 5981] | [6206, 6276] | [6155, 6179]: 1.2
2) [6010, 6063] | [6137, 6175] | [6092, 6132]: -1.7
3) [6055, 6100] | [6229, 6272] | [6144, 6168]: 0.5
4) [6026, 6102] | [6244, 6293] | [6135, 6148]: 0.7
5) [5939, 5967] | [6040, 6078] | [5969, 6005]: 0.8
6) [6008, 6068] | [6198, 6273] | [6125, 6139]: 0.3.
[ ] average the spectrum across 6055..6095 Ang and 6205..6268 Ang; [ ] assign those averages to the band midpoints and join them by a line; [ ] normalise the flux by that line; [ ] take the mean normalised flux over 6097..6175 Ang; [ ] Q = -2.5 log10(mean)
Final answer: 0.021 mag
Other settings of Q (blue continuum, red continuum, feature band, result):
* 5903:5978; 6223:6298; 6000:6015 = -0.02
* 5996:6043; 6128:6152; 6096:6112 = -0.06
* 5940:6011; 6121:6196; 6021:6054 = -0.02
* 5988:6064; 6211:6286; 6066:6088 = -0.02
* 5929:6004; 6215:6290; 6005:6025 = 0.01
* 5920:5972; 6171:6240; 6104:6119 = -0.04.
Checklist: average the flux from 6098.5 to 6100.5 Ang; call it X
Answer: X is 19.8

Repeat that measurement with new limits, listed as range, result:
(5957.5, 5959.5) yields 17.1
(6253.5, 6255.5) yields 16.9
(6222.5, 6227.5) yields 20.2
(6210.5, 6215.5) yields 18.7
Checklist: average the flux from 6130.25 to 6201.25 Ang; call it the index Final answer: 18.8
